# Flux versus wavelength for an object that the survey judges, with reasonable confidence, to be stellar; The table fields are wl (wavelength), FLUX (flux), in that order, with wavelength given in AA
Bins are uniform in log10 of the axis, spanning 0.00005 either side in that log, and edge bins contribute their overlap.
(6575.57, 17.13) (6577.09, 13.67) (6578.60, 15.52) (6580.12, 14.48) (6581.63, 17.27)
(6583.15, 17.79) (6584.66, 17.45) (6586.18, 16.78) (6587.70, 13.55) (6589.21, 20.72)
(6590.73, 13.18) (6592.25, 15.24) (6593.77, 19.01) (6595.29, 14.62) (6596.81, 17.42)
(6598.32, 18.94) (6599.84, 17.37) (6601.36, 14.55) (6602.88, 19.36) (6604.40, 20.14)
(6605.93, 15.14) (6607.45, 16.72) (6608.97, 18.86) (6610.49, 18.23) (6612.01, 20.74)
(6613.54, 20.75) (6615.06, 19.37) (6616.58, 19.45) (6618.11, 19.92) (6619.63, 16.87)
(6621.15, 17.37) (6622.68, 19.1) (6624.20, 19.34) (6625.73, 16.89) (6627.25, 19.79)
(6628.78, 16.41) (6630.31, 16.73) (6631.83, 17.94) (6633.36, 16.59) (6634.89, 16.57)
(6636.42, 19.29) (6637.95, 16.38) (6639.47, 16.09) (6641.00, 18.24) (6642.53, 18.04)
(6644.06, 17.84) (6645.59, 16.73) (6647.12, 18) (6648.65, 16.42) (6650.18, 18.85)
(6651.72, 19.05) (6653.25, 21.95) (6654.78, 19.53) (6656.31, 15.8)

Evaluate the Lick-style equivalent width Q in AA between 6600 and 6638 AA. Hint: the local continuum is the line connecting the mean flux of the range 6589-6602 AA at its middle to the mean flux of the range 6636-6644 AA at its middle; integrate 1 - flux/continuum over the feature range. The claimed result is -2.21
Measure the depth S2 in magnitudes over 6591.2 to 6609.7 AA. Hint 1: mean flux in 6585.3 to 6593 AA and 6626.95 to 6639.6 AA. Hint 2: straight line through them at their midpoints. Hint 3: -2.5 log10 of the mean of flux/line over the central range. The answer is -0.06 mag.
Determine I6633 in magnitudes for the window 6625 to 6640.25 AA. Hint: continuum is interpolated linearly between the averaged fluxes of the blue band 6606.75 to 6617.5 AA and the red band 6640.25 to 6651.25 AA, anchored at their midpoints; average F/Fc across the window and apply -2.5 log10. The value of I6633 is 0.06 mag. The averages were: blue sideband 19.2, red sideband 17.8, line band 17.3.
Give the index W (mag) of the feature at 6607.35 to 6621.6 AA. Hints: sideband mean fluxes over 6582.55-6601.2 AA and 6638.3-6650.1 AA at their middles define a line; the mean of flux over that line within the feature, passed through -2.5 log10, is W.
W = -0.116 mag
